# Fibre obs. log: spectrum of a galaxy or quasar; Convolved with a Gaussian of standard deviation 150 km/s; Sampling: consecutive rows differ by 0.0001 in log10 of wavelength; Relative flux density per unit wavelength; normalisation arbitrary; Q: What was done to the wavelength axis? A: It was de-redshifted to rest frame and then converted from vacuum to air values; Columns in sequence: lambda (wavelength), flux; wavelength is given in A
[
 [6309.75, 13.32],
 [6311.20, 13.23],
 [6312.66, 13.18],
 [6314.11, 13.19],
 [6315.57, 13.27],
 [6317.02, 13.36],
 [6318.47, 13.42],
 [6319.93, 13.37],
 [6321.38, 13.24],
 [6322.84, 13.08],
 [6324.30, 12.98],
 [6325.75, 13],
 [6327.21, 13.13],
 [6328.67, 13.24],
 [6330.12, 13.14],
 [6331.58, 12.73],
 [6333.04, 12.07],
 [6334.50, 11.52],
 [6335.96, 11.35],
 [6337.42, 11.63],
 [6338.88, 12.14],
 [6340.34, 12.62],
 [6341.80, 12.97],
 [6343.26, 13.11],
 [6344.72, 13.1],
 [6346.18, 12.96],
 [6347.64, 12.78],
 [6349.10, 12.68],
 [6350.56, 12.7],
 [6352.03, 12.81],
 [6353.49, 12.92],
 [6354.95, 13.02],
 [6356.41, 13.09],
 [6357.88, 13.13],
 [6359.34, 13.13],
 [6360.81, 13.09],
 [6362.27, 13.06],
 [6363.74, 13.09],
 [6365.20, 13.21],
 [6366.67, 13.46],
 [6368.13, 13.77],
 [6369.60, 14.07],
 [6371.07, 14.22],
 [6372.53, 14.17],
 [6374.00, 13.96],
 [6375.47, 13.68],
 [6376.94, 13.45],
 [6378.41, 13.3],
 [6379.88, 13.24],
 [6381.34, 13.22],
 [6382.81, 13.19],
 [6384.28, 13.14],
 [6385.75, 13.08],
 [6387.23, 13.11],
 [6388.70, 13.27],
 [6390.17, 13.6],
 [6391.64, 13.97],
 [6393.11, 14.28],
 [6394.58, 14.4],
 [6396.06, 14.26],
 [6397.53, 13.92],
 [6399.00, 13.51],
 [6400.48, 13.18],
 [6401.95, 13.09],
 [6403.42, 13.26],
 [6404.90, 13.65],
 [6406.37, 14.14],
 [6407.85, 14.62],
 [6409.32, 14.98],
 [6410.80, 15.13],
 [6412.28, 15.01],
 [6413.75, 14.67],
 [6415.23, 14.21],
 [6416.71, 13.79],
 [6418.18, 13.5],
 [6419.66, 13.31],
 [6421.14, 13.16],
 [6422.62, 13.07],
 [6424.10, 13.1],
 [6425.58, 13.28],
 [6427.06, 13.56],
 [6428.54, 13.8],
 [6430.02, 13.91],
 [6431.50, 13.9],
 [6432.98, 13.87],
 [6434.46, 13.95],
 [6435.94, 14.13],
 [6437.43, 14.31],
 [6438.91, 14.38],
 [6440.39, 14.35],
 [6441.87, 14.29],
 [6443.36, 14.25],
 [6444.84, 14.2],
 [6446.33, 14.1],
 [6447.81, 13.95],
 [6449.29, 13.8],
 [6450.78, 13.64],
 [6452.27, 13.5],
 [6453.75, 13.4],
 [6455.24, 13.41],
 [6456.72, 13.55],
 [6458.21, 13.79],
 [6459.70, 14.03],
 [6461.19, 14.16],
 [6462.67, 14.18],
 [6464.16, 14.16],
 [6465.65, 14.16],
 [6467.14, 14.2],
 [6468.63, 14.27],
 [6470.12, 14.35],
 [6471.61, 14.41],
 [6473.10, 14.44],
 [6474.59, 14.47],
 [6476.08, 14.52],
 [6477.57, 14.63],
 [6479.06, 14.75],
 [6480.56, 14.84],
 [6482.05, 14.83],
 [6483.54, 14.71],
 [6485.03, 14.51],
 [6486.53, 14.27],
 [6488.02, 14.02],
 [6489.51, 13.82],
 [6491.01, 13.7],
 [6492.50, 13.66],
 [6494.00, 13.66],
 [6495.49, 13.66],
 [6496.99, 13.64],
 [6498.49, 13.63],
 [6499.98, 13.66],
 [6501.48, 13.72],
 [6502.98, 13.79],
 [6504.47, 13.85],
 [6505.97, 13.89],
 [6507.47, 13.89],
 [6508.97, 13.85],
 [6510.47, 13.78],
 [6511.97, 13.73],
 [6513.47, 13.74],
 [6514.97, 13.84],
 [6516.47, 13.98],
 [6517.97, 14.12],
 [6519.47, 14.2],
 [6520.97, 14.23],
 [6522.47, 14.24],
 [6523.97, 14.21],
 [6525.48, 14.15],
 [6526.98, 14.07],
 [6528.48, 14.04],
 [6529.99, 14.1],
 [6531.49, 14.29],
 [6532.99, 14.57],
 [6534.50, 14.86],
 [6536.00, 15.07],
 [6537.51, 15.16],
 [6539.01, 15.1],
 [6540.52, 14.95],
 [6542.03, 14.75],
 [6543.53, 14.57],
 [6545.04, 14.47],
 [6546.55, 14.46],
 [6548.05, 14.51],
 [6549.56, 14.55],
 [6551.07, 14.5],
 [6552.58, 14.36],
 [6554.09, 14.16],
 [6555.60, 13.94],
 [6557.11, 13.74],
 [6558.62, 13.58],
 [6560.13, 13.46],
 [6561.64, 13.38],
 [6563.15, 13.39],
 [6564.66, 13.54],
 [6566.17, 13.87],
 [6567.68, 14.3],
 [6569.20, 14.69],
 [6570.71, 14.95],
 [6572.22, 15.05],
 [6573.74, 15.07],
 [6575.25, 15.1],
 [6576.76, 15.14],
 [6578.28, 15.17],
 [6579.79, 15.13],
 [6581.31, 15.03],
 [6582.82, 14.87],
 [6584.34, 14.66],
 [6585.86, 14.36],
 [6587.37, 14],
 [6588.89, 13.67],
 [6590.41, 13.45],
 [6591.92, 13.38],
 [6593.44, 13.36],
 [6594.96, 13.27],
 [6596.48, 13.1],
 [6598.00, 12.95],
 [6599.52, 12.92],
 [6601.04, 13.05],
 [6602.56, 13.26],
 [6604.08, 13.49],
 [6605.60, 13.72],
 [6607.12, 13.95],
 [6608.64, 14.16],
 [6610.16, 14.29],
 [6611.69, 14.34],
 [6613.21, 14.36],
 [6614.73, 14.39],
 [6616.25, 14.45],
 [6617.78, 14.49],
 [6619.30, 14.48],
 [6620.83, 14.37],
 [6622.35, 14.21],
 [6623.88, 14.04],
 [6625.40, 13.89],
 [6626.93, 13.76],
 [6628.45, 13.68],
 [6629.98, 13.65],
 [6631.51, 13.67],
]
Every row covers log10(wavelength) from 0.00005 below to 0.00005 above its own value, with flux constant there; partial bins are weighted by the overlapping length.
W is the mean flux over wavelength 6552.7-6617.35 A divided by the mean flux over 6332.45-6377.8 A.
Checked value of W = 1.1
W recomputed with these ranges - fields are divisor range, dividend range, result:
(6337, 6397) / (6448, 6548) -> 1.07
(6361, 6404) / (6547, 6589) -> 1.06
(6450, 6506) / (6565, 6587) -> 1.05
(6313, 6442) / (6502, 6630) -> 1.05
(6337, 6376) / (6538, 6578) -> 1.09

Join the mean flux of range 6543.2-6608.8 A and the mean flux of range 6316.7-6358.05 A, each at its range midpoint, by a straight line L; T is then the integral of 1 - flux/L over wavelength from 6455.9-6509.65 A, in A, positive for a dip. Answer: -2.1 A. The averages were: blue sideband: 12.8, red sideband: 14.1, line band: 14.1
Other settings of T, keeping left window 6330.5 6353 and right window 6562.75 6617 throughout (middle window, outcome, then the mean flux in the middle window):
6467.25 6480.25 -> -1.1 A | 14.5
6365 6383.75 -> -1.3 A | 13.6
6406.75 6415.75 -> -1.3 A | 14.8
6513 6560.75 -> -1.9 A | 14.3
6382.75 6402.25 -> -1.2 A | 13.6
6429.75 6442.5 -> -1.0 A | 14.1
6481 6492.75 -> -0.7 A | 14.2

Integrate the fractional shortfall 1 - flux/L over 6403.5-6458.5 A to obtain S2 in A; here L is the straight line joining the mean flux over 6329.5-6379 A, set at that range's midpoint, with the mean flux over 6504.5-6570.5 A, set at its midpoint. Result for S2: -1.8 A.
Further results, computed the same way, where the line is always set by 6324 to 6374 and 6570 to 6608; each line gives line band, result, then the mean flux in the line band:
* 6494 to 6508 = -0.07 A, 13.7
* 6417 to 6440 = -0.62 A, 13.7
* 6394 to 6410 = -0.84 A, 13.9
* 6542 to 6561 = -0.41 A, 14.2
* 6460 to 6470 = -0.51 A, 14.2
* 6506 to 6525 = -0.34 A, 14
